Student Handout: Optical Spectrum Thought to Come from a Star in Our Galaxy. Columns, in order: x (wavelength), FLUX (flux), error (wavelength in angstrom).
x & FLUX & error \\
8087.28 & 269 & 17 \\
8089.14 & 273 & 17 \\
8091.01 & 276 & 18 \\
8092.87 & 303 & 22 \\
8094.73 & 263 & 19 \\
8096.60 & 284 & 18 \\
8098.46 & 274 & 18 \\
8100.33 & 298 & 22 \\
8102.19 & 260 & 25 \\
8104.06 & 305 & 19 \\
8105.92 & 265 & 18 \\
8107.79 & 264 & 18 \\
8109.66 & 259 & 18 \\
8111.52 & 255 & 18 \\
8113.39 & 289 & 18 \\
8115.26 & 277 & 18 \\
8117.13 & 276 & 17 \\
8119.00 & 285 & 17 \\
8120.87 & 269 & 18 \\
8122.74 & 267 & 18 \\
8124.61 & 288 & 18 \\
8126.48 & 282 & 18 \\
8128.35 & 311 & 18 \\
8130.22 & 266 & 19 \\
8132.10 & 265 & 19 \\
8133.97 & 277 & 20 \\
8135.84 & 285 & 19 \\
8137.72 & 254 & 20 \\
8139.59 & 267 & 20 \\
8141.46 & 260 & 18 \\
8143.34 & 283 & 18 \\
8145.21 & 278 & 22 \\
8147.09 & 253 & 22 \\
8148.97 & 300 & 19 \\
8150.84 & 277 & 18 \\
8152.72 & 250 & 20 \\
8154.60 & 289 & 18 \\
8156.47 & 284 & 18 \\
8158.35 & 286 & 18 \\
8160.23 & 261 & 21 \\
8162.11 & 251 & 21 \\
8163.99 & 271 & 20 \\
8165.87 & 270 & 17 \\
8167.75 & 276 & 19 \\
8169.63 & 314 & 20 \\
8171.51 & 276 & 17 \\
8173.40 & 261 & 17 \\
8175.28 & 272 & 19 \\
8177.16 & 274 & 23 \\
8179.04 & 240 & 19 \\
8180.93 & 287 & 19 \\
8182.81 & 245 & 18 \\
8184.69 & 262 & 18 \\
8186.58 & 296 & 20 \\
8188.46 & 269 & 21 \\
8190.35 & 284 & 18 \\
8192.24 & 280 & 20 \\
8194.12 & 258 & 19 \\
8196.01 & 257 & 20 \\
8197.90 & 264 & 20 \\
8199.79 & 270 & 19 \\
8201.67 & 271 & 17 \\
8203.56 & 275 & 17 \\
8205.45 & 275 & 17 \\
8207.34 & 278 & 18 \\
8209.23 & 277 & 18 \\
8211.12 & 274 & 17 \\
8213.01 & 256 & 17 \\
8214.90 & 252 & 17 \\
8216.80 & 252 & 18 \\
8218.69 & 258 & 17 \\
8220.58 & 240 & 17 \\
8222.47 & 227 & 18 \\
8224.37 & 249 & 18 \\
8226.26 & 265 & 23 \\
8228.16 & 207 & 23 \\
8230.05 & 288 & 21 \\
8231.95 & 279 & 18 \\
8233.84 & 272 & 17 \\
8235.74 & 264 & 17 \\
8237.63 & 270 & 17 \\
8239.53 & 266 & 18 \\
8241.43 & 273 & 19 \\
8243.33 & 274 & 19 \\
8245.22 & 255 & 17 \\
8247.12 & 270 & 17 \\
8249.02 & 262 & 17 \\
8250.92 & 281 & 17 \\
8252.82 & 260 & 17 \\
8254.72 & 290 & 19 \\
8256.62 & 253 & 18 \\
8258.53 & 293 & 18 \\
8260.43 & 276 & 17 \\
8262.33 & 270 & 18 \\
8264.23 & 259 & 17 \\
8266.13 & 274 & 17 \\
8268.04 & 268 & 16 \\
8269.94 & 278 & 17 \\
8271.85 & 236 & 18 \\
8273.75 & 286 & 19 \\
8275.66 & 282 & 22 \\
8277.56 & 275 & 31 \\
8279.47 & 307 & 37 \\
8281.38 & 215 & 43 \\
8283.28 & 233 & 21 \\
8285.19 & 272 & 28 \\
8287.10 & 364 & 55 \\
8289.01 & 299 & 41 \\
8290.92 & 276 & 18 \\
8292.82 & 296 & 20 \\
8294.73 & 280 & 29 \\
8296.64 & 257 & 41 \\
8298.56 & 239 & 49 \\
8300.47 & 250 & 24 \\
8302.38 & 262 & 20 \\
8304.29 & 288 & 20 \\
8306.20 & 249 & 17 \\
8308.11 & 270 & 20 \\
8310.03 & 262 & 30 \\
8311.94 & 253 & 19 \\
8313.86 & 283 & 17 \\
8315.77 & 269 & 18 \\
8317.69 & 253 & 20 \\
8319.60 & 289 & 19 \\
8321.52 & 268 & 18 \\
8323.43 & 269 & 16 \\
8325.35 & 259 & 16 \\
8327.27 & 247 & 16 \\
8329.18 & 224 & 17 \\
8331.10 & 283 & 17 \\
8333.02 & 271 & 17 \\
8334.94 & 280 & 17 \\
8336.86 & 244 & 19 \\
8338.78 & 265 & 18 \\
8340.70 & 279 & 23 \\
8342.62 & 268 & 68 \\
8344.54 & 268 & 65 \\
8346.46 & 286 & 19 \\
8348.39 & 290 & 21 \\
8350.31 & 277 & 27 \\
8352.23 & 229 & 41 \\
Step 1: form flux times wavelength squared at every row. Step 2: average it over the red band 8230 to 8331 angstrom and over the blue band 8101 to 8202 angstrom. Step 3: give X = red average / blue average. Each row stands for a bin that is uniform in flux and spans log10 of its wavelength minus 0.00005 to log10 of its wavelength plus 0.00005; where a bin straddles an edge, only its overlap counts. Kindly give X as 1.0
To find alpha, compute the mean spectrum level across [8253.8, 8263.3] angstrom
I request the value 276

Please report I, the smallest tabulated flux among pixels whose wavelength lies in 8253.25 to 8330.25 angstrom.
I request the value 215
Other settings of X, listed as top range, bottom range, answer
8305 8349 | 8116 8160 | 1.01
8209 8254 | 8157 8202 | 0.98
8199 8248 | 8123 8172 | 0.97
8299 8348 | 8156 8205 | 1.01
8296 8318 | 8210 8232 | 1.06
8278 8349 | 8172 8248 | 1.04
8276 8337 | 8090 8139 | 1.02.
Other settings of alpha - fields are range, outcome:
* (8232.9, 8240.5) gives 268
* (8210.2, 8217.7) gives 258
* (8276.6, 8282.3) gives 266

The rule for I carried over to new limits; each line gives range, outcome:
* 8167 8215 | 240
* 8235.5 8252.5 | 255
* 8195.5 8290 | 207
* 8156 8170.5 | 251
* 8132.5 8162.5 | 250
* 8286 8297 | 257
